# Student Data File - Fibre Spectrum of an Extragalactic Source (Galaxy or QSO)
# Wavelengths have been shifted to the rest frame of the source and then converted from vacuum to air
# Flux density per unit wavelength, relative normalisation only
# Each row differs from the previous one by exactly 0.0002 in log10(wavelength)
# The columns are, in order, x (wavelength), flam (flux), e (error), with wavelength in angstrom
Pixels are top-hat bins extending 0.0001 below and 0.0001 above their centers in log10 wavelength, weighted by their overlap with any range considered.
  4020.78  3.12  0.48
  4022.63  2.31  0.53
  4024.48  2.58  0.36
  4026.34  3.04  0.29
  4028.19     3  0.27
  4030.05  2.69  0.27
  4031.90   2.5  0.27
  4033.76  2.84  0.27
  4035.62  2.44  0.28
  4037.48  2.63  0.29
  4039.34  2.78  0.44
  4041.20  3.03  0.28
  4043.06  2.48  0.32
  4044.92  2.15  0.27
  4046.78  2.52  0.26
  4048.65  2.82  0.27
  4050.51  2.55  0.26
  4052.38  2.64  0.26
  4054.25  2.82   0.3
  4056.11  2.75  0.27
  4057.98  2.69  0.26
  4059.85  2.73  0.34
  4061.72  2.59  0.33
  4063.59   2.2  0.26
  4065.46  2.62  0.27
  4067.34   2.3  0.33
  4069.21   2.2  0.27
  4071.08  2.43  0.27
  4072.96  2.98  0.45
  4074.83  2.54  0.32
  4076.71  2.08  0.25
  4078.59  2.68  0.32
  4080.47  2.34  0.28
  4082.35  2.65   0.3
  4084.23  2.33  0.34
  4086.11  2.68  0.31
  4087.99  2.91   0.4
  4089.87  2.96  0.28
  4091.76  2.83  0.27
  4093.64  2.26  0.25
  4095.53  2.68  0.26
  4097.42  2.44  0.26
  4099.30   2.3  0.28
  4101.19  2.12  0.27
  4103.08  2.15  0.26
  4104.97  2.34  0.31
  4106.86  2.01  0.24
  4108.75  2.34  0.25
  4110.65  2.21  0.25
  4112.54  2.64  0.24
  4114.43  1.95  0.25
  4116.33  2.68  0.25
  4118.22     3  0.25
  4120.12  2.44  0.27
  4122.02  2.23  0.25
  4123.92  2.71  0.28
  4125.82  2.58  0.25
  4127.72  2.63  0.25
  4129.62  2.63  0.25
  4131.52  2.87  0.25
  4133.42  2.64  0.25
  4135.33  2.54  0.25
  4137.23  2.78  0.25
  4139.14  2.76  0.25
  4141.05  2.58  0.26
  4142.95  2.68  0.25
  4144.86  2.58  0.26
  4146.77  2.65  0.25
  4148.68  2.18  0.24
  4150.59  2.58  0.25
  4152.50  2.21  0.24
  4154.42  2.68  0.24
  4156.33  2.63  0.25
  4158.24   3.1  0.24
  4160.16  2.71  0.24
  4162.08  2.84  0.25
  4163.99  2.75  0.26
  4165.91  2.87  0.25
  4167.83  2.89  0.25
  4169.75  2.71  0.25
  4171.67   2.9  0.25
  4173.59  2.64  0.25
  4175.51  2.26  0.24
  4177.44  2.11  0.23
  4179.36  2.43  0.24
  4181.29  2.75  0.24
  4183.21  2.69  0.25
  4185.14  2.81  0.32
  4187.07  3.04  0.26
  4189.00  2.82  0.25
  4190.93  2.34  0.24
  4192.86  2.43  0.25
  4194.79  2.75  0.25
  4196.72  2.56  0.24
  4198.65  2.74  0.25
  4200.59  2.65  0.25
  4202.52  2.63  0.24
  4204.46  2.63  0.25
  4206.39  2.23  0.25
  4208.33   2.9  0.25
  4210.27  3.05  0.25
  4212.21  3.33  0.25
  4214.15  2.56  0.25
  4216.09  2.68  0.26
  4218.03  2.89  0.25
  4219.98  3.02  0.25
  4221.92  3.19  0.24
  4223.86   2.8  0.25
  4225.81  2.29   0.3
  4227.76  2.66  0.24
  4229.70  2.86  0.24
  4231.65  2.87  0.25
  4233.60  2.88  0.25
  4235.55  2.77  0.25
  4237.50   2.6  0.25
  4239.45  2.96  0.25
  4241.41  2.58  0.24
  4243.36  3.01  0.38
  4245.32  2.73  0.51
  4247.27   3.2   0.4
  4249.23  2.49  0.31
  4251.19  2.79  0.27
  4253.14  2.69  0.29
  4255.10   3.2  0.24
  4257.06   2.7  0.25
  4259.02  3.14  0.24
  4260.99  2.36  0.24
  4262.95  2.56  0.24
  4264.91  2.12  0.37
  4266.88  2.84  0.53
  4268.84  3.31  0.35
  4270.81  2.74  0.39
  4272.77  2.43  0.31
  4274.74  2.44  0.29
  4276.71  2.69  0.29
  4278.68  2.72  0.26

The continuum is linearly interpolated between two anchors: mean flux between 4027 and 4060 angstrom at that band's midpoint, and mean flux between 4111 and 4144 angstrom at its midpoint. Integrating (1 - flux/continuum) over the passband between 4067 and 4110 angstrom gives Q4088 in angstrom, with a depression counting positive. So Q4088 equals 2.87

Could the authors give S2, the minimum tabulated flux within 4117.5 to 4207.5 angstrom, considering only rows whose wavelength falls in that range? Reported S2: 2.11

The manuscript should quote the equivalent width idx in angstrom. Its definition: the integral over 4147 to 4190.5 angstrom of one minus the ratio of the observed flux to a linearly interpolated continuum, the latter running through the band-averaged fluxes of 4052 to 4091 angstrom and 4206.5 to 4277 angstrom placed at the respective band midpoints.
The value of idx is 0.6 angstrom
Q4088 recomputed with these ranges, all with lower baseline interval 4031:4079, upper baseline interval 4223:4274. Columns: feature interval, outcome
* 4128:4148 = -0.1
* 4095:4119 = 2.4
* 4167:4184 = 0.6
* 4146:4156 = 0.7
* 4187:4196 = 0.2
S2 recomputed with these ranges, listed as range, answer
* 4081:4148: 1.95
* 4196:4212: 2.23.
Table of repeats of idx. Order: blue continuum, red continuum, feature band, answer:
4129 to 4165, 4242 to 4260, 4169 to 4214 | 1.3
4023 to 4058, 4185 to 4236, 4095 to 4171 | 4.5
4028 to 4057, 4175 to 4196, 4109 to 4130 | 0.9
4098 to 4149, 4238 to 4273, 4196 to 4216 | -0.4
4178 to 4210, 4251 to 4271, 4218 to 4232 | -0.6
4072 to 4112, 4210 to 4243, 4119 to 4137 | -0.2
